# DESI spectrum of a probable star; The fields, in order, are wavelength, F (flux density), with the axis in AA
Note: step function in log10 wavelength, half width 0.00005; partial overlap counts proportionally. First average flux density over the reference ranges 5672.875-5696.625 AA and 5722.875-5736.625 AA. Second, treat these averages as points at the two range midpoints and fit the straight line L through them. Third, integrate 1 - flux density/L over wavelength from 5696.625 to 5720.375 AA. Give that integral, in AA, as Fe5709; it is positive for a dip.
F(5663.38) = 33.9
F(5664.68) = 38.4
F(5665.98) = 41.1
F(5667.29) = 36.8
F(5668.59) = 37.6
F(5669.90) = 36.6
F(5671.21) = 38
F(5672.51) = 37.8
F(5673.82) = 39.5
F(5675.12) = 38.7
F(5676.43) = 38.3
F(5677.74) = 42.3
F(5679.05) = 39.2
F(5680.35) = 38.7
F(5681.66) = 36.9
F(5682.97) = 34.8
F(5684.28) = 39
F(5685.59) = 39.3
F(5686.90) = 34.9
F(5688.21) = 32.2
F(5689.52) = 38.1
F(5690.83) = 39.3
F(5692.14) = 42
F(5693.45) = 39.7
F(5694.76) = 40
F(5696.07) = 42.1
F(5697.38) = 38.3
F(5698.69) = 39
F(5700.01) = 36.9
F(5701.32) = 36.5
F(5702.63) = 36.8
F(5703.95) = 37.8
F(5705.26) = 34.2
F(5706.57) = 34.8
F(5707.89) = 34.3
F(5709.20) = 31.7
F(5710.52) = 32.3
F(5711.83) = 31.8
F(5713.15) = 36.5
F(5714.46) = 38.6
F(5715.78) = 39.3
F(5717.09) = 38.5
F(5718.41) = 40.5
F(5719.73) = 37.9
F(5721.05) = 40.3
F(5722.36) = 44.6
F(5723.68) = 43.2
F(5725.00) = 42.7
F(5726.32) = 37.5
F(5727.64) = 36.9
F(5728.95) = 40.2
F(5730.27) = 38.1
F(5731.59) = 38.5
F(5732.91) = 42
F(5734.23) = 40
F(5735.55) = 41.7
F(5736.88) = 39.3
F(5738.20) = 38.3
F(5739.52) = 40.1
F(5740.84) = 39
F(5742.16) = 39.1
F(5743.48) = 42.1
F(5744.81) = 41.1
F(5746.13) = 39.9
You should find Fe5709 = 1.8 AA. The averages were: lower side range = 38.6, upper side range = 40.1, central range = 36.4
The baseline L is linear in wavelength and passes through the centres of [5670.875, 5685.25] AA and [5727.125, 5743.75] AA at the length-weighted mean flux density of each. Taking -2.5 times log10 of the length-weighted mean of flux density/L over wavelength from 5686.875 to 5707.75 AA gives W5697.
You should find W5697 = 0.03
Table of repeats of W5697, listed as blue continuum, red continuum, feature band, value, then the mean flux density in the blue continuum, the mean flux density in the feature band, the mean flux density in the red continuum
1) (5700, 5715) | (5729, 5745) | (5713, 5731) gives -0.064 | 35.1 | 39.7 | 39.9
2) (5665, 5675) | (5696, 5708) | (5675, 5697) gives -0.027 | 38.2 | 38.5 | 36.9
